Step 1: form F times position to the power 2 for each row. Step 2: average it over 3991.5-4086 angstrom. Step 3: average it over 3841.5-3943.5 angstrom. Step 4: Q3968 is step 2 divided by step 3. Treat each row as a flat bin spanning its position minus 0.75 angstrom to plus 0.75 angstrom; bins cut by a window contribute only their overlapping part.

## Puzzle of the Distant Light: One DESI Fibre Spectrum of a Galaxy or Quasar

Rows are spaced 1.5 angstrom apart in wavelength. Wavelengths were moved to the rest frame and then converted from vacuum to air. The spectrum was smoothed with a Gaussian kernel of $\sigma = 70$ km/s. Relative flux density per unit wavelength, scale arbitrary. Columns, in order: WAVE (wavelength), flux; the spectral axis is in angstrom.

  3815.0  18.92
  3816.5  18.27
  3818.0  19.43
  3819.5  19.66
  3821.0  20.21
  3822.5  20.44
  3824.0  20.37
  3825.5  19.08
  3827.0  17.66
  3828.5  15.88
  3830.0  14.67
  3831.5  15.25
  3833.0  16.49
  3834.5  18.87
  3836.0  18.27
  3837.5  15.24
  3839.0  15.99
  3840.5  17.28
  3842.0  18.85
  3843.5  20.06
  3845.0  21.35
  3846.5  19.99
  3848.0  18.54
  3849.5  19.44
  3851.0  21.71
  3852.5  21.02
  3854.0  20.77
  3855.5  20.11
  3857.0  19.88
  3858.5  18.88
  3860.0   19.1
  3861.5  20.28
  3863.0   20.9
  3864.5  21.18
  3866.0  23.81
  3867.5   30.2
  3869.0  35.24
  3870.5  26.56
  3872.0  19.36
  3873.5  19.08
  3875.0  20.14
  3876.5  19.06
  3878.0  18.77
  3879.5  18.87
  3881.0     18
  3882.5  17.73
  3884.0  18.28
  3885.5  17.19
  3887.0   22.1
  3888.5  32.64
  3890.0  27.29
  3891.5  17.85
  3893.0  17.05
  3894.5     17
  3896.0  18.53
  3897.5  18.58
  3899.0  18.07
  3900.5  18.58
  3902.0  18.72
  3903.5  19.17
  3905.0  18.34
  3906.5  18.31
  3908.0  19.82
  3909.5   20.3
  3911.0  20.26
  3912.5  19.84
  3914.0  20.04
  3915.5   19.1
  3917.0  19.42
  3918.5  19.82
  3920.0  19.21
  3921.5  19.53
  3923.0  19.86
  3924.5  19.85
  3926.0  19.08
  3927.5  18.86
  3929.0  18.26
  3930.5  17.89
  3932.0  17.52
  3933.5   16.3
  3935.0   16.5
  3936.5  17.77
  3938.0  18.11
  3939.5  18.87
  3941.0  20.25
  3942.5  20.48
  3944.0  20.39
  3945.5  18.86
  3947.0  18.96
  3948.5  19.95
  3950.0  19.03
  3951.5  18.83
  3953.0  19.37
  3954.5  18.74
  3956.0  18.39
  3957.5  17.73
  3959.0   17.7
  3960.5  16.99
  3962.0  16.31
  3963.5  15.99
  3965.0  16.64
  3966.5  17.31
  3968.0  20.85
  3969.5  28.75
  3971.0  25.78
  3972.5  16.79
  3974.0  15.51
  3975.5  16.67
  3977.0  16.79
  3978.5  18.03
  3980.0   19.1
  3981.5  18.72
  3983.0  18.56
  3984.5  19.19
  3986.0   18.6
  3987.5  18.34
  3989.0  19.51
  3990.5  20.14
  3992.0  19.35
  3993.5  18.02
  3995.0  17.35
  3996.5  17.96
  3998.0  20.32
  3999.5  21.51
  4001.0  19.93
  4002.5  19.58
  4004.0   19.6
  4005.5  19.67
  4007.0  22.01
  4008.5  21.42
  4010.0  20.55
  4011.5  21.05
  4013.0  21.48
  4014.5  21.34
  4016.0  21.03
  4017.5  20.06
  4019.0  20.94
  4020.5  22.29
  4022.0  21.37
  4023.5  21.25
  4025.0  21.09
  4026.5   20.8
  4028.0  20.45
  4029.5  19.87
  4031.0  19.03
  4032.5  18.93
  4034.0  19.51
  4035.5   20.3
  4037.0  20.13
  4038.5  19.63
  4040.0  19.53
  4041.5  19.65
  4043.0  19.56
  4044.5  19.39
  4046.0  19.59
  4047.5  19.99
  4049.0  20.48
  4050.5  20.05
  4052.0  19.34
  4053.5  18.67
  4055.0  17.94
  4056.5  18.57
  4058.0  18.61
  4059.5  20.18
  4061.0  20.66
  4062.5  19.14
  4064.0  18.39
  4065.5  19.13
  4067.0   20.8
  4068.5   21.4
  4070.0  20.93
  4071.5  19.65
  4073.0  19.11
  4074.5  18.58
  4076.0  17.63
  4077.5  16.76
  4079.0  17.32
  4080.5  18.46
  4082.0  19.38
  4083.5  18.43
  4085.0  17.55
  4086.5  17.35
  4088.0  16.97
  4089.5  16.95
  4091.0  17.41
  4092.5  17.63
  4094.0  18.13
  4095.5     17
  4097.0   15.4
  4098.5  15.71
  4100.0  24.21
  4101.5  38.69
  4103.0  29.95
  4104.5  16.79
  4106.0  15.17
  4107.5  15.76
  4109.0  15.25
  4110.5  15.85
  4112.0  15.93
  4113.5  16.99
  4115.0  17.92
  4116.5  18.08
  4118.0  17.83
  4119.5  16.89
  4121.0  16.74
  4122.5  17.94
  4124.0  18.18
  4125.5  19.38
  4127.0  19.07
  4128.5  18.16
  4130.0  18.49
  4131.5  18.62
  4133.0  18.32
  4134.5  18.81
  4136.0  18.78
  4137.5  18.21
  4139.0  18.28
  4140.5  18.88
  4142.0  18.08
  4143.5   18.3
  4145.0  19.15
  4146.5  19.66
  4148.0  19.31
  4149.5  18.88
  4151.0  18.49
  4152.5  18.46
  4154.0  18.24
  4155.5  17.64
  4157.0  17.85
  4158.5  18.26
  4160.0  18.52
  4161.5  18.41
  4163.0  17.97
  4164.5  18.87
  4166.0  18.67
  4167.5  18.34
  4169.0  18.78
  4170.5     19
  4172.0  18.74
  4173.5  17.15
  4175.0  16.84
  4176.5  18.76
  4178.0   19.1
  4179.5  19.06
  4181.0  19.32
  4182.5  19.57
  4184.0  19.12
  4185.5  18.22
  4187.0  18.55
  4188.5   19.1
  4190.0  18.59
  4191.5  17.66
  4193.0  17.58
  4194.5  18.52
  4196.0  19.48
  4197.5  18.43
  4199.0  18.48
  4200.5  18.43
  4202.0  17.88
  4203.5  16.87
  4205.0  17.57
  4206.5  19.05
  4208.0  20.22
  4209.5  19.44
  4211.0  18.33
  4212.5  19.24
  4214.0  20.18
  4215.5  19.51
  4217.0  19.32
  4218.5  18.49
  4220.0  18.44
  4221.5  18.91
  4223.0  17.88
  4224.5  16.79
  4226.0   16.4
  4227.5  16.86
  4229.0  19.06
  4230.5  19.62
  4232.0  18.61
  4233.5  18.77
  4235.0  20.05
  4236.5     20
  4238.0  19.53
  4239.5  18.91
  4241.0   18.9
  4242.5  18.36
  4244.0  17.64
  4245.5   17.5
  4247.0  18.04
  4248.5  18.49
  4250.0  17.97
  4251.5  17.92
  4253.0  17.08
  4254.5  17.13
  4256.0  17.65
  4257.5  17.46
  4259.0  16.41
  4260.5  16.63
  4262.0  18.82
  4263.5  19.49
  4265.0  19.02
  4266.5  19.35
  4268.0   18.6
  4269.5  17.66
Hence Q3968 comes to 1.1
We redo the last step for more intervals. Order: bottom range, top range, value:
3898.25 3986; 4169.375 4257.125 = 1.12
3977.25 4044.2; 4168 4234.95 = 1.02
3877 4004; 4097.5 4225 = 1.09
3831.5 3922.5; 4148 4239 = 1.08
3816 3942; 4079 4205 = 1.08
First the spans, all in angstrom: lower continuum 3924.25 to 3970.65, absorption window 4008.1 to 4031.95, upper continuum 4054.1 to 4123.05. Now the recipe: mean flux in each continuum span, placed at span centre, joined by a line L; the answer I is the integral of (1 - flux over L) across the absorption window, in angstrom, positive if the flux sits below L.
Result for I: -2.7 angstrom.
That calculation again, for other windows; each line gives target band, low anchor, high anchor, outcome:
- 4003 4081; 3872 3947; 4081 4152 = -4.3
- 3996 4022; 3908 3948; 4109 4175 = -2.7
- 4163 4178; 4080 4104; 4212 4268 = 0.6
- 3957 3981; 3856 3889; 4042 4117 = 2.1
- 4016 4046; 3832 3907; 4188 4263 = -1.3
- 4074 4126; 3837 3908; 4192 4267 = 1.9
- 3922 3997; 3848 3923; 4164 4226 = 5.0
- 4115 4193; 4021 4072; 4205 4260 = 2.4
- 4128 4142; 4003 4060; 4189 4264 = 0.5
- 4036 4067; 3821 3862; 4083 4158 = -1.5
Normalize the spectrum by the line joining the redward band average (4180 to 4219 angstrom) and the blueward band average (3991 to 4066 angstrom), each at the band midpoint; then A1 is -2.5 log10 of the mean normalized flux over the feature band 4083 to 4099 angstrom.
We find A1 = 0.14 mag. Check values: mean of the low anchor 19.9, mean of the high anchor 18.7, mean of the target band 17.1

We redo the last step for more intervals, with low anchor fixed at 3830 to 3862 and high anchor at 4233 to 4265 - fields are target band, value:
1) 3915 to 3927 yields -0.04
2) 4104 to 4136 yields 0.06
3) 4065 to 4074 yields -0.09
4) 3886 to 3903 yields -0.10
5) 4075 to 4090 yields 0.05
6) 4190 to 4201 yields 0.00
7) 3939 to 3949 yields -0.06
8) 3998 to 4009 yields -0.11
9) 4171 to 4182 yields -0.01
